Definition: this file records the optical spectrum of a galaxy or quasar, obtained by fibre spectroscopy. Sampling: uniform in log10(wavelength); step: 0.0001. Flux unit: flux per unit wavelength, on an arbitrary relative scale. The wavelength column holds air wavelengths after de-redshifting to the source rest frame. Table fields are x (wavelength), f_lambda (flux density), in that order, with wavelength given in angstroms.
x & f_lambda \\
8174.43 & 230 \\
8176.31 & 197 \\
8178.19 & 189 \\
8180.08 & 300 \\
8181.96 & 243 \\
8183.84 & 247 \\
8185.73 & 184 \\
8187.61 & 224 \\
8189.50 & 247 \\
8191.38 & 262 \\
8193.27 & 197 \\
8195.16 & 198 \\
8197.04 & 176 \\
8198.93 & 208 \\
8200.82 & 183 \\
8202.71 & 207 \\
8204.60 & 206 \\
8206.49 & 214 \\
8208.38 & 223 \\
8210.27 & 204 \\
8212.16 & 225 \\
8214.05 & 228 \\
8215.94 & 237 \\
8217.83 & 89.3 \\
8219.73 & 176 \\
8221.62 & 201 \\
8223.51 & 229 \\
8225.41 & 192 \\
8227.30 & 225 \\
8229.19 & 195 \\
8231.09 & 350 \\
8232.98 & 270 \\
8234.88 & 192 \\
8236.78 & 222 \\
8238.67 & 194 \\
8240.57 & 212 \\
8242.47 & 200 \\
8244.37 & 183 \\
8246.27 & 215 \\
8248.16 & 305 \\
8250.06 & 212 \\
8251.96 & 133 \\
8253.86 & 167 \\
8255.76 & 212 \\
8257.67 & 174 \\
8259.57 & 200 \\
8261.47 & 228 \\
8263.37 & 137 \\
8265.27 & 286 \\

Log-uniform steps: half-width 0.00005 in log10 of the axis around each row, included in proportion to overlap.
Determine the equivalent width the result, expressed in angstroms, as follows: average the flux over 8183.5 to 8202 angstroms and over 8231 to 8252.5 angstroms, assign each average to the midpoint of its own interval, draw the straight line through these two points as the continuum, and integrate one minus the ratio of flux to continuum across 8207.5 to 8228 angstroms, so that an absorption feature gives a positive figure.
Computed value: 1.3 angstroms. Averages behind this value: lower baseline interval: 211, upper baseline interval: 221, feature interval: 202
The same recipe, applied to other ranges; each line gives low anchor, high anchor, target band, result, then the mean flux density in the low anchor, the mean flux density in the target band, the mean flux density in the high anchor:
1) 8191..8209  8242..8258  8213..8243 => -1.6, 205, 214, 201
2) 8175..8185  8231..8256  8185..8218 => 2.7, 234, 209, 215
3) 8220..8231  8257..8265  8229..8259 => -1.4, 218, 215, 194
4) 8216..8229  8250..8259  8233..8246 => -1.6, 190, 206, 177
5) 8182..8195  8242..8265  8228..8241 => -1.7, 226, 234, 200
